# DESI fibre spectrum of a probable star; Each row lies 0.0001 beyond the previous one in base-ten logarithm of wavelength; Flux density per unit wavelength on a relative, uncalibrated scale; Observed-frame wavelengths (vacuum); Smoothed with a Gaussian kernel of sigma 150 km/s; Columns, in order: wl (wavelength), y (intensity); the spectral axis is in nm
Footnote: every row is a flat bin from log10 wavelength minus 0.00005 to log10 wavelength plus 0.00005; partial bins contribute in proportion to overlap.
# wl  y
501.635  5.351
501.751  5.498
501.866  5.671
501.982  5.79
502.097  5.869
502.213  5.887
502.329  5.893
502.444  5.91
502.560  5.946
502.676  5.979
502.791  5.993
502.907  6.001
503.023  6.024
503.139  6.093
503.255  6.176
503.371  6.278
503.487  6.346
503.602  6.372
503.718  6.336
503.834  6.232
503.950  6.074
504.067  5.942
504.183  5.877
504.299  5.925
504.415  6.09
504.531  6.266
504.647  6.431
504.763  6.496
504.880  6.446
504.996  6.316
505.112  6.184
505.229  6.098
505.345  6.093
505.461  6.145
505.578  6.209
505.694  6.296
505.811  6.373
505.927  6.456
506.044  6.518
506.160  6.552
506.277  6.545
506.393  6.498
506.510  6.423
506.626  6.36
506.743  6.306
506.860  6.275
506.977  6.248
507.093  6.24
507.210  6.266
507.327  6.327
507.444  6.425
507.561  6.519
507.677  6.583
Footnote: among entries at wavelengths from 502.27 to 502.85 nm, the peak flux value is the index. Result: 5.993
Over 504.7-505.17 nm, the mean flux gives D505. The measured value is 6.36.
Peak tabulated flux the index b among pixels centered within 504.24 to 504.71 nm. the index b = 6.431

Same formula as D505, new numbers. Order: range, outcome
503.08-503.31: 6.13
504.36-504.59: 6.19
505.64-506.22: 6.44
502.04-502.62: 5.9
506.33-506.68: 6.45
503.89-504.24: 5.95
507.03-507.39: 6.28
